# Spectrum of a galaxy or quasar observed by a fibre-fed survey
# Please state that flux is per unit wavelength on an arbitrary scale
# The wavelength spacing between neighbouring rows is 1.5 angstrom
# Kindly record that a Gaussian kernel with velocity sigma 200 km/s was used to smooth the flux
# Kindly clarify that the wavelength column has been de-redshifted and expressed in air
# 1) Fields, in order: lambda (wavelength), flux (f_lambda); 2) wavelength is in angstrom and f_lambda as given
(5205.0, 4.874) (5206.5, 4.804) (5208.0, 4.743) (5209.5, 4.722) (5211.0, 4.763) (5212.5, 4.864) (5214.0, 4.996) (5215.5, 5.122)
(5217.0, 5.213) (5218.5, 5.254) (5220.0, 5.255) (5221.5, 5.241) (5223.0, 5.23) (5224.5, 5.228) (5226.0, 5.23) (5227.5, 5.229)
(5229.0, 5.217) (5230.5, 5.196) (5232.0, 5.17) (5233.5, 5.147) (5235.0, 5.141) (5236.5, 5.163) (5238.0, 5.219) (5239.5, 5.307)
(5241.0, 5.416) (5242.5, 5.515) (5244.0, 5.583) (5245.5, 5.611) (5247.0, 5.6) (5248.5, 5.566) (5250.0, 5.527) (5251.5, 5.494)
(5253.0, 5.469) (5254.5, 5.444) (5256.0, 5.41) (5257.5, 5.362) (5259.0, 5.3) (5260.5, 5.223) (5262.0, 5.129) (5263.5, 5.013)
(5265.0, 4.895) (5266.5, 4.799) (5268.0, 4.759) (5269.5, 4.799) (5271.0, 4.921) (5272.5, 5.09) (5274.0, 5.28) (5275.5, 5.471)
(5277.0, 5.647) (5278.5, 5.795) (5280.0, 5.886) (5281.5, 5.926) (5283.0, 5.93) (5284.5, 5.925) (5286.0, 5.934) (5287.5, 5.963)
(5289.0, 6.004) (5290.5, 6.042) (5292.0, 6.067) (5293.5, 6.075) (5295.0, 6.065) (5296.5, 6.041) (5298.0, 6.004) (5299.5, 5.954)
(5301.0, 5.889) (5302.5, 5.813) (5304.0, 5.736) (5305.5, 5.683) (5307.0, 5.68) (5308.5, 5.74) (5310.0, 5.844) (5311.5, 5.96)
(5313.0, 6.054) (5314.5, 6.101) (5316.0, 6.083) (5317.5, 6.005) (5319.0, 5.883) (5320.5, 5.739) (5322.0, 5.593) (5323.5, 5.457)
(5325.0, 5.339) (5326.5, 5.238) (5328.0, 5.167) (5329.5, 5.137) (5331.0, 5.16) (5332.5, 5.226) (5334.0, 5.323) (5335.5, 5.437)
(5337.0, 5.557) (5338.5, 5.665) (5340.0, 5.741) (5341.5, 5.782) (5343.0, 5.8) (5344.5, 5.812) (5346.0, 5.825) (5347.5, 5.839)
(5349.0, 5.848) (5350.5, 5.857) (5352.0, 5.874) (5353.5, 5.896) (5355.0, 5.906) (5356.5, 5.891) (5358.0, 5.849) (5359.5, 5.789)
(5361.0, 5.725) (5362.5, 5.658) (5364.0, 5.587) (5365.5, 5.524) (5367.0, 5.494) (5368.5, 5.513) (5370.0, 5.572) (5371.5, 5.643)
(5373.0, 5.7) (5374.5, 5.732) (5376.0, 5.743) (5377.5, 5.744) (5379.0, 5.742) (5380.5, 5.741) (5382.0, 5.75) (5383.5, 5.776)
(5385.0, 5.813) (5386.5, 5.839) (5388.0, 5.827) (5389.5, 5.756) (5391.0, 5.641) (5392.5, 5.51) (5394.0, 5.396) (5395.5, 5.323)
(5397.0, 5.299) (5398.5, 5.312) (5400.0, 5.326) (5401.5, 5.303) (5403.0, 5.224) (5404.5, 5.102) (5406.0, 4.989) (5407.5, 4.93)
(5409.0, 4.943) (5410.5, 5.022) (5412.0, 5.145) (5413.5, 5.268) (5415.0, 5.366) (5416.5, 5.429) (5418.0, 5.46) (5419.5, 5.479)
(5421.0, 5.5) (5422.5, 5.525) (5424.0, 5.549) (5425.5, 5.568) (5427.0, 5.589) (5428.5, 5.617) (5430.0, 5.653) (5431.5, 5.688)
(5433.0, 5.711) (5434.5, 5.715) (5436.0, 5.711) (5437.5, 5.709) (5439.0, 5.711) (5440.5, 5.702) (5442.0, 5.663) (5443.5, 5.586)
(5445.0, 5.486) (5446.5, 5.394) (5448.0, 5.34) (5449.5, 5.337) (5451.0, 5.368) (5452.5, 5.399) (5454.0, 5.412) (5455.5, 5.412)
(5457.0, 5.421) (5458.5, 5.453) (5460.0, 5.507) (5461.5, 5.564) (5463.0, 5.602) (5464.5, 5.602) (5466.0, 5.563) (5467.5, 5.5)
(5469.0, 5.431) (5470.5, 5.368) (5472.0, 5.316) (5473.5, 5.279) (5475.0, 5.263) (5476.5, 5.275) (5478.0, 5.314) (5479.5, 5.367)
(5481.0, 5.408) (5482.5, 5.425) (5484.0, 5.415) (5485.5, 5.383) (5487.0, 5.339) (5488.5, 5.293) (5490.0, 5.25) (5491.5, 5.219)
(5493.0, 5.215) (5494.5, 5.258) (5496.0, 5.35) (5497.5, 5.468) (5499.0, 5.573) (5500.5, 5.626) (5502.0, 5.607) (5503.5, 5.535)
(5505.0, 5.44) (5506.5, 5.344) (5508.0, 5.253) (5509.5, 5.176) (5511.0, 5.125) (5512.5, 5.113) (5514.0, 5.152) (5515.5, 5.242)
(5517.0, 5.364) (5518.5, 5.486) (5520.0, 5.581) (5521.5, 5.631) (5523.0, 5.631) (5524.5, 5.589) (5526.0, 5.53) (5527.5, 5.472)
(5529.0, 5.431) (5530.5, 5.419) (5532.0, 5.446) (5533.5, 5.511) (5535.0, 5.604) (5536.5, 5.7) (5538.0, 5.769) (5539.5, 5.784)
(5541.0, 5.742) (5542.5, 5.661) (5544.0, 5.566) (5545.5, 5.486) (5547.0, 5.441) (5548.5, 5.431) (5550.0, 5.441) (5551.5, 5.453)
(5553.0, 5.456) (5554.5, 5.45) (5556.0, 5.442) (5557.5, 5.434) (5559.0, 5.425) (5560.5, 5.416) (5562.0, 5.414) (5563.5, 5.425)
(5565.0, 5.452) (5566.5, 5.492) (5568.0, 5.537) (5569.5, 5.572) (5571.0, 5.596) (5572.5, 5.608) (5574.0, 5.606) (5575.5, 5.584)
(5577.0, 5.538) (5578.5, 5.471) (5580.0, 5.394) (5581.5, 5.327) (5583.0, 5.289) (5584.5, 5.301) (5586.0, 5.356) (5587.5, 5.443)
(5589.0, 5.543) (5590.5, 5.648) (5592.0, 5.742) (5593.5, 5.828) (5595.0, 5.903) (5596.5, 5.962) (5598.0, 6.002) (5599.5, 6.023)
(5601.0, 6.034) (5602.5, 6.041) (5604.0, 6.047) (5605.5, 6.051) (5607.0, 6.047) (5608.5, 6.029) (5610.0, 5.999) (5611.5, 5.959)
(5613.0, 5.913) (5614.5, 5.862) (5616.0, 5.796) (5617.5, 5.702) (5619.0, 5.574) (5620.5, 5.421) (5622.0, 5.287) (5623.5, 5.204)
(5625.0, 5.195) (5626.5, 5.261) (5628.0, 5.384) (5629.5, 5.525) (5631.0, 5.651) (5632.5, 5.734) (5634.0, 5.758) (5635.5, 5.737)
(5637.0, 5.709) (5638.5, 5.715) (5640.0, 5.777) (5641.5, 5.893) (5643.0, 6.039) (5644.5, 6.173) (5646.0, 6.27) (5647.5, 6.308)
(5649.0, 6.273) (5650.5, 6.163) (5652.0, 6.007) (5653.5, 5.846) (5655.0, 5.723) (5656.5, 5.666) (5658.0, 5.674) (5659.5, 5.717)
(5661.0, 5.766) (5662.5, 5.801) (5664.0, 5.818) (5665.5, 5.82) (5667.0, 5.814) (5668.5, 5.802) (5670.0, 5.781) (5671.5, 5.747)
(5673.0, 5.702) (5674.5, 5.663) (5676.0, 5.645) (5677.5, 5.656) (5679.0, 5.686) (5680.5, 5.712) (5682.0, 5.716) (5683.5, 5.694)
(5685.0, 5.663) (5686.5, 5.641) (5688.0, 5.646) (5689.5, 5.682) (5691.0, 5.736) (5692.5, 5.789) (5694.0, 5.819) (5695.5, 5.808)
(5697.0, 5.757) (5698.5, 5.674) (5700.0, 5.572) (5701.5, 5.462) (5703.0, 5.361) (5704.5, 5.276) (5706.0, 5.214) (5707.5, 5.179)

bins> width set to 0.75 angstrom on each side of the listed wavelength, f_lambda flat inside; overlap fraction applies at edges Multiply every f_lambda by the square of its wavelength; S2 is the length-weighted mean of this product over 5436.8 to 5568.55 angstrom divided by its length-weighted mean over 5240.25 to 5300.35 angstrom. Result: 1.1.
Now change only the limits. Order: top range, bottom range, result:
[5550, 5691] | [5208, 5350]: 1.17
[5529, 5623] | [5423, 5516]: 1.07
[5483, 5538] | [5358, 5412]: 1.03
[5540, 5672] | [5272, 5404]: 1.10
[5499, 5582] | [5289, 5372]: 1.03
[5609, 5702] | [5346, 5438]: 1.13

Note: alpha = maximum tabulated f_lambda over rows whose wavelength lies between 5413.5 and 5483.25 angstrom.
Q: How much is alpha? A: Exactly 5.715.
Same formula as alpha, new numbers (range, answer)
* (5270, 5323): 6.101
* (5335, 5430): 5.906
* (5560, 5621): 6.051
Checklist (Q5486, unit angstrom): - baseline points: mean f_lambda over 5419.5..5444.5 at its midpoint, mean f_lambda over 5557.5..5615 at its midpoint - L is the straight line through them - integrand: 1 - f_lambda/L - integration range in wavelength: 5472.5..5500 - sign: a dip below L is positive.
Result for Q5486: 1.5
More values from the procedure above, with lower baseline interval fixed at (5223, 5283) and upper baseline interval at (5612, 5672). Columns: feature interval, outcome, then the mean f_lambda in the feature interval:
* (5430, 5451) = -0.2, 5.59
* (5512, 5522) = 0.4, 5.37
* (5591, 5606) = -0.6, 5.96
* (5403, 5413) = 0.8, 5.04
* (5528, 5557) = 0.6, 5.54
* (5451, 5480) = 0.7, 5.42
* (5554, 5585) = 1.1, 5.47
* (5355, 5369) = -0.6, 5.69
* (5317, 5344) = -0.5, 5.51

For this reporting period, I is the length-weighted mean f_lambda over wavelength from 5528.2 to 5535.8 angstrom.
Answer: 5.48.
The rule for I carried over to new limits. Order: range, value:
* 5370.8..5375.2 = 5.69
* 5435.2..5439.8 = 5.71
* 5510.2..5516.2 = 5.16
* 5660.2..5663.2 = 5.78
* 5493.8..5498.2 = 5.36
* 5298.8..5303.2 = 5.89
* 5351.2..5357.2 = 5.89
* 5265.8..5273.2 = 4.87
